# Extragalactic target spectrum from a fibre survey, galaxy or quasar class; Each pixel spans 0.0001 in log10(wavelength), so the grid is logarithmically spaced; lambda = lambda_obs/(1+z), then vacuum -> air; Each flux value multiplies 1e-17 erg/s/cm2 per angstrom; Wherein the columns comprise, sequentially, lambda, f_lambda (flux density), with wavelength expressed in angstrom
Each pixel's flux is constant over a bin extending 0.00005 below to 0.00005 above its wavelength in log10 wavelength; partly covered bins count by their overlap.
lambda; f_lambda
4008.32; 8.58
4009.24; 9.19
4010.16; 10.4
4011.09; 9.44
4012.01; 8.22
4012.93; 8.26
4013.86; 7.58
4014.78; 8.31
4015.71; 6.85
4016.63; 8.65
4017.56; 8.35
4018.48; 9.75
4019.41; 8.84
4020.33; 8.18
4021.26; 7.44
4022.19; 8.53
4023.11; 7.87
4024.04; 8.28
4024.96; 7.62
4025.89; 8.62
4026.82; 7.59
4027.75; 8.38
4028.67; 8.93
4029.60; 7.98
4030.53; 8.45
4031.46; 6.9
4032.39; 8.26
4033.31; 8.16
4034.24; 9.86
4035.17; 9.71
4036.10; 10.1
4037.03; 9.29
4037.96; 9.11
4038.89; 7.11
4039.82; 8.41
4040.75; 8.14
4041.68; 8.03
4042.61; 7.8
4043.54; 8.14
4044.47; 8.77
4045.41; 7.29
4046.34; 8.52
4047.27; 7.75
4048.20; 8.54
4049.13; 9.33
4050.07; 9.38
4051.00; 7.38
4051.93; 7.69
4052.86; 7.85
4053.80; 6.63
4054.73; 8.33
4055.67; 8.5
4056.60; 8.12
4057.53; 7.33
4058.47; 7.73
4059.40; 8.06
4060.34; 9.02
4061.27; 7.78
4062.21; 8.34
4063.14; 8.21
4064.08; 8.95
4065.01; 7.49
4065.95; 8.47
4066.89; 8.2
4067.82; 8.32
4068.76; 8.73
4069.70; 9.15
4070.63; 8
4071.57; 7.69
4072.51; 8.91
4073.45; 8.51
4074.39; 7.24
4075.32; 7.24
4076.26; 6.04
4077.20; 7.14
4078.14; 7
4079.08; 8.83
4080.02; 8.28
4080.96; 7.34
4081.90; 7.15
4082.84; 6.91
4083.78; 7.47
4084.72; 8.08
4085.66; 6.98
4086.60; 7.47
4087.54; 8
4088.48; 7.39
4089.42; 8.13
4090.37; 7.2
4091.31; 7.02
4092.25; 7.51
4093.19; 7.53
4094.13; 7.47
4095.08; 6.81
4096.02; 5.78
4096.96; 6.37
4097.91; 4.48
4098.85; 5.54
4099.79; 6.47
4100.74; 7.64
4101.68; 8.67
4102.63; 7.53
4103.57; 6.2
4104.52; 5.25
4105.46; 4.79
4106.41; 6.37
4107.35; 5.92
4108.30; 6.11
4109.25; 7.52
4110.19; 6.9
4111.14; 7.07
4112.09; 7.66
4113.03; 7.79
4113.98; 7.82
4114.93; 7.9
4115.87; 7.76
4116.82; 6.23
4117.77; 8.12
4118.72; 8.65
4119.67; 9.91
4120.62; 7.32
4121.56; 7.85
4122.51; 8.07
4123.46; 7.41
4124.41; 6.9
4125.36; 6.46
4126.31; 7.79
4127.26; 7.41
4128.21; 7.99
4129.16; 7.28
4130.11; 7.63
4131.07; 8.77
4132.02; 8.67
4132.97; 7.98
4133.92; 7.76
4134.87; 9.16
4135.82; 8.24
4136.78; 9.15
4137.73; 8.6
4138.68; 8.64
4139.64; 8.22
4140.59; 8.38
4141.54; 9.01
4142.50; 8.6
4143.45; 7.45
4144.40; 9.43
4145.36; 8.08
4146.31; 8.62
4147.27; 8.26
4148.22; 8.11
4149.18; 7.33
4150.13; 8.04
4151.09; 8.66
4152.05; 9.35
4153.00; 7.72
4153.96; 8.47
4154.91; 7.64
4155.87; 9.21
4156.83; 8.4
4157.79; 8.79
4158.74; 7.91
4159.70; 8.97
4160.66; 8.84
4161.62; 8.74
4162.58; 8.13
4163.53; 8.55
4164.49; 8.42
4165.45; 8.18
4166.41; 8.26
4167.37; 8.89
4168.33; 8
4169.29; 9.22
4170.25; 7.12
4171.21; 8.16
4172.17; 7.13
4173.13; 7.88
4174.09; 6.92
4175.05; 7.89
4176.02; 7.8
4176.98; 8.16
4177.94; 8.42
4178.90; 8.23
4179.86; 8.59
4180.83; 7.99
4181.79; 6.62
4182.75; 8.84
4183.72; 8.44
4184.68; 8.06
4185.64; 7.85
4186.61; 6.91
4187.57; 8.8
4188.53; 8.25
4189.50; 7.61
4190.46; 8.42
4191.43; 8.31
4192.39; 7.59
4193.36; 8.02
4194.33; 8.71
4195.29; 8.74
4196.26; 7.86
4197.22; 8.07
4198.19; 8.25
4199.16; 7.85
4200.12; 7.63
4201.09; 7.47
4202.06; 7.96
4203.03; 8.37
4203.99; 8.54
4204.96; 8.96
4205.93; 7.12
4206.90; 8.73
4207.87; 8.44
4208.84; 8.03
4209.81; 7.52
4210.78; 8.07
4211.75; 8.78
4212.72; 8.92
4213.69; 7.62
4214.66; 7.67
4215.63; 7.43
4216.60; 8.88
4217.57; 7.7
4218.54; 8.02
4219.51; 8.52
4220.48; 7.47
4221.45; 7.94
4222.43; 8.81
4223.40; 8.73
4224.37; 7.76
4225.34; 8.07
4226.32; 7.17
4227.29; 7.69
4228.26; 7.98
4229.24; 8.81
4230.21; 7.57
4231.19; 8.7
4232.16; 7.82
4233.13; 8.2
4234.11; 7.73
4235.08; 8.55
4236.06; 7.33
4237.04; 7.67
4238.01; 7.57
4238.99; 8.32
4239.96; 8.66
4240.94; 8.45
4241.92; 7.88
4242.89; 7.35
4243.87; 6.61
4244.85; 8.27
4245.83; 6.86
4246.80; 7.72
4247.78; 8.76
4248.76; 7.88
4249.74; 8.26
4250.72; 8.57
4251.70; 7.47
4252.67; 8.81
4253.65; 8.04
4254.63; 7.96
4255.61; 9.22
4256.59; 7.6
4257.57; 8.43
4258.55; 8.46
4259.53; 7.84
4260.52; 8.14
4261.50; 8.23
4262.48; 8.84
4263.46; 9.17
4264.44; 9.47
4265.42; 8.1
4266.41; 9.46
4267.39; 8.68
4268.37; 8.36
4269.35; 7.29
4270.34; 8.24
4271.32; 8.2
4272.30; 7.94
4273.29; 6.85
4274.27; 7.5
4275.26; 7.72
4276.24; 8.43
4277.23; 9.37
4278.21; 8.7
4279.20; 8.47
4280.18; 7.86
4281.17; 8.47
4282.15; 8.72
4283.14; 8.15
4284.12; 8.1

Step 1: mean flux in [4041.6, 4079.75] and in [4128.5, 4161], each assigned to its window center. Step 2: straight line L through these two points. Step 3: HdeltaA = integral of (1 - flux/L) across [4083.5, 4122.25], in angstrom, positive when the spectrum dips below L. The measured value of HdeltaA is 5.1 angstrom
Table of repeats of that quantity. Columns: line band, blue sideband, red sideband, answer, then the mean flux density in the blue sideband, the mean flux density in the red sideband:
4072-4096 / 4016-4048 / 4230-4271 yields 2.44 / 8.37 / 8.16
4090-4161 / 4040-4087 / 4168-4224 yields 2.90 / 7.97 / 8.07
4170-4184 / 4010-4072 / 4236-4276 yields 0.51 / 8.3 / 8.11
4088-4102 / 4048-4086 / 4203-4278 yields 1.88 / 7.96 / 8.14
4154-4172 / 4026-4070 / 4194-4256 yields -0.54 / 8.3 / 8.07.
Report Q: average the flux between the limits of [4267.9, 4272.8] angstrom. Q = 8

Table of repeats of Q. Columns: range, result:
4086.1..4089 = 7.63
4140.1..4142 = 8.72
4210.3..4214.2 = 8.34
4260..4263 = 8.39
